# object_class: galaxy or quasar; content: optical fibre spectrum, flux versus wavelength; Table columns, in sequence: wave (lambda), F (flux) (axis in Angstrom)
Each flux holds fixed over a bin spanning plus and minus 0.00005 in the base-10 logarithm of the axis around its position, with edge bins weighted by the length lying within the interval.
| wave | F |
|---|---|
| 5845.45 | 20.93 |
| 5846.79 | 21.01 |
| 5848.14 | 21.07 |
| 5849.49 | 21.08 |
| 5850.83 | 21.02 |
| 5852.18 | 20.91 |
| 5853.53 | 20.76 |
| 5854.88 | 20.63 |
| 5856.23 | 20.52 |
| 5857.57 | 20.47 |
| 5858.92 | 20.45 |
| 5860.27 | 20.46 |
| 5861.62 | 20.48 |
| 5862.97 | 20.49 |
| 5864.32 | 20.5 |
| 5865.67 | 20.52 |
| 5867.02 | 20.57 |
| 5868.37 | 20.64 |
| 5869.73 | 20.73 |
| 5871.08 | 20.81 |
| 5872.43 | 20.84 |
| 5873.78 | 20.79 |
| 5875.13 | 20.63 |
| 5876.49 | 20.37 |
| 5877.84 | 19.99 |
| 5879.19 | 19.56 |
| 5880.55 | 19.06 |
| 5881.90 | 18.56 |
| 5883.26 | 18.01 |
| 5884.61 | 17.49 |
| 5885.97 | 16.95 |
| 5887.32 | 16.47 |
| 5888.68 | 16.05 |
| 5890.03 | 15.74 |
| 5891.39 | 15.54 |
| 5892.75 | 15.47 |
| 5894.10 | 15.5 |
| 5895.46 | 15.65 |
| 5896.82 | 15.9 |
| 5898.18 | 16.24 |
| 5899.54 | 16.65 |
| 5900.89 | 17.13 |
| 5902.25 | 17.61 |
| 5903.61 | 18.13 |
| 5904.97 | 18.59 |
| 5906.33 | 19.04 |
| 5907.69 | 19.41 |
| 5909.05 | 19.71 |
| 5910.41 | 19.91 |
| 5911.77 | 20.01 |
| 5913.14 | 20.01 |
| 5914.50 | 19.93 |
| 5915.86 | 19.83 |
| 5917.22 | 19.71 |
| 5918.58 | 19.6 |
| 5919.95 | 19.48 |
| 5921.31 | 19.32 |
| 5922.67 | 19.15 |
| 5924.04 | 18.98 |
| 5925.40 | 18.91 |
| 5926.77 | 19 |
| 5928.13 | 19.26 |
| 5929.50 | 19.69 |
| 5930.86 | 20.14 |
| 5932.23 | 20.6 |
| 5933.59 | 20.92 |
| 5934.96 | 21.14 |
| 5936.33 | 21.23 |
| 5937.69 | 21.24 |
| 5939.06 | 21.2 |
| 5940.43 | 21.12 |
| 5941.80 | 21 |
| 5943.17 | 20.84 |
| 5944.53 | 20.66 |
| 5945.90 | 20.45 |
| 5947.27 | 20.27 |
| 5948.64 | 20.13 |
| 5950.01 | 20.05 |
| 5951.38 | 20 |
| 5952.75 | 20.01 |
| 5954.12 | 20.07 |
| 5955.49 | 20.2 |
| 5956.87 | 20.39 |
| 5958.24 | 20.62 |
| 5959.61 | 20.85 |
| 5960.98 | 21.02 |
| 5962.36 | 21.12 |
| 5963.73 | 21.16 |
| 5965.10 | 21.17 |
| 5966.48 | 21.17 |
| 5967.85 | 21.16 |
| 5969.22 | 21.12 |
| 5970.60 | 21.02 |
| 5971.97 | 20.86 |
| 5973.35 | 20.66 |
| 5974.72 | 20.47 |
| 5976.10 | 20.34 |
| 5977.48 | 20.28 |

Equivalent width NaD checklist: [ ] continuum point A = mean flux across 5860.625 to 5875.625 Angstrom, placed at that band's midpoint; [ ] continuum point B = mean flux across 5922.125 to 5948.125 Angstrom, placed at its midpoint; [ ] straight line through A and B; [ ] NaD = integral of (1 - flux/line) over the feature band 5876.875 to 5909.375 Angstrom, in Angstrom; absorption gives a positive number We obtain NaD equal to 4.9 Angstrom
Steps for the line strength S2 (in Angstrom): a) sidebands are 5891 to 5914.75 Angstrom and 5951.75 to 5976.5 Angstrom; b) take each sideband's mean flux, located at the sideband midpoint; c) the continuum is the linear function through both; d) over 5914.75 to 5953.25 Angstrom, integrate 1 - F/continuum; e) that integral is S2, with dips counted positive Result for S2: -1.7 Angstrom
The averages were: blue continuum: 17.8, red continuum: 20.7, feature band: 20.1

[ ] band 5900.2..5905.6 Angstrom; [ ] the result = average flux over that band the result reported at 17.9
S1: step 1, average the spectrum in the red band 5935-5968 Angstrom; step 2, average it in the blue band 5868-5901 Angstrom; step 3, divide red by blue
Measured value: 1.1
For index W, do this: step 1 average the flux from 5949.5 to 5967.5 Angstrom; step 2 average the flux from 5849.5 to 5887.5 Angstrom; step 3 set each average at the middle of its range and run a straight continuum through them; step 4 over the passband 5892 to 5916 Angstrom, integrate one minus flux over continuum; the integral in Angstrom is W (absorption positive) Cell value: 2.7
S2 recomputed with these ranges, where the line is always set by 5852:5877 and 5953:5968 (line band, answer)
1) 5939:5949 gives 0.0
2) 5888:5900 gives 2.8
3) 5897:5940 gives 2.7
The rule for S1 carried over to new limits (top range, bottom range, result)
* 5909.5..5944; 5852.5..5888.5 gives 1.01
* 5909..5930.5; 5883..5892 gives 1.18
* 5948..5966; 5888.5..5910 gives 1.20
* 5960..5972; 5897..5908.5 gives 1.19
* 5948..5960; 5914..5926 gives 1.04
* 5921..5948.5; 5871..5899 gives 1.14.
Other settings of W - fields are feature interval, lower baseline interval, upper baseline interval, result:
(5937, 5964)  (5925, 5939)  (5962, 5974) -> 0.09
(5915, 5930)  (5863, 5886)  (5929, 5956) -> 0.73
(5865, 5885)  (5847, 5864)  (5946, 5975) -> 0.72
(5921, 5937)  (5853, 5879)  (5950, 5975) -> 0.61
